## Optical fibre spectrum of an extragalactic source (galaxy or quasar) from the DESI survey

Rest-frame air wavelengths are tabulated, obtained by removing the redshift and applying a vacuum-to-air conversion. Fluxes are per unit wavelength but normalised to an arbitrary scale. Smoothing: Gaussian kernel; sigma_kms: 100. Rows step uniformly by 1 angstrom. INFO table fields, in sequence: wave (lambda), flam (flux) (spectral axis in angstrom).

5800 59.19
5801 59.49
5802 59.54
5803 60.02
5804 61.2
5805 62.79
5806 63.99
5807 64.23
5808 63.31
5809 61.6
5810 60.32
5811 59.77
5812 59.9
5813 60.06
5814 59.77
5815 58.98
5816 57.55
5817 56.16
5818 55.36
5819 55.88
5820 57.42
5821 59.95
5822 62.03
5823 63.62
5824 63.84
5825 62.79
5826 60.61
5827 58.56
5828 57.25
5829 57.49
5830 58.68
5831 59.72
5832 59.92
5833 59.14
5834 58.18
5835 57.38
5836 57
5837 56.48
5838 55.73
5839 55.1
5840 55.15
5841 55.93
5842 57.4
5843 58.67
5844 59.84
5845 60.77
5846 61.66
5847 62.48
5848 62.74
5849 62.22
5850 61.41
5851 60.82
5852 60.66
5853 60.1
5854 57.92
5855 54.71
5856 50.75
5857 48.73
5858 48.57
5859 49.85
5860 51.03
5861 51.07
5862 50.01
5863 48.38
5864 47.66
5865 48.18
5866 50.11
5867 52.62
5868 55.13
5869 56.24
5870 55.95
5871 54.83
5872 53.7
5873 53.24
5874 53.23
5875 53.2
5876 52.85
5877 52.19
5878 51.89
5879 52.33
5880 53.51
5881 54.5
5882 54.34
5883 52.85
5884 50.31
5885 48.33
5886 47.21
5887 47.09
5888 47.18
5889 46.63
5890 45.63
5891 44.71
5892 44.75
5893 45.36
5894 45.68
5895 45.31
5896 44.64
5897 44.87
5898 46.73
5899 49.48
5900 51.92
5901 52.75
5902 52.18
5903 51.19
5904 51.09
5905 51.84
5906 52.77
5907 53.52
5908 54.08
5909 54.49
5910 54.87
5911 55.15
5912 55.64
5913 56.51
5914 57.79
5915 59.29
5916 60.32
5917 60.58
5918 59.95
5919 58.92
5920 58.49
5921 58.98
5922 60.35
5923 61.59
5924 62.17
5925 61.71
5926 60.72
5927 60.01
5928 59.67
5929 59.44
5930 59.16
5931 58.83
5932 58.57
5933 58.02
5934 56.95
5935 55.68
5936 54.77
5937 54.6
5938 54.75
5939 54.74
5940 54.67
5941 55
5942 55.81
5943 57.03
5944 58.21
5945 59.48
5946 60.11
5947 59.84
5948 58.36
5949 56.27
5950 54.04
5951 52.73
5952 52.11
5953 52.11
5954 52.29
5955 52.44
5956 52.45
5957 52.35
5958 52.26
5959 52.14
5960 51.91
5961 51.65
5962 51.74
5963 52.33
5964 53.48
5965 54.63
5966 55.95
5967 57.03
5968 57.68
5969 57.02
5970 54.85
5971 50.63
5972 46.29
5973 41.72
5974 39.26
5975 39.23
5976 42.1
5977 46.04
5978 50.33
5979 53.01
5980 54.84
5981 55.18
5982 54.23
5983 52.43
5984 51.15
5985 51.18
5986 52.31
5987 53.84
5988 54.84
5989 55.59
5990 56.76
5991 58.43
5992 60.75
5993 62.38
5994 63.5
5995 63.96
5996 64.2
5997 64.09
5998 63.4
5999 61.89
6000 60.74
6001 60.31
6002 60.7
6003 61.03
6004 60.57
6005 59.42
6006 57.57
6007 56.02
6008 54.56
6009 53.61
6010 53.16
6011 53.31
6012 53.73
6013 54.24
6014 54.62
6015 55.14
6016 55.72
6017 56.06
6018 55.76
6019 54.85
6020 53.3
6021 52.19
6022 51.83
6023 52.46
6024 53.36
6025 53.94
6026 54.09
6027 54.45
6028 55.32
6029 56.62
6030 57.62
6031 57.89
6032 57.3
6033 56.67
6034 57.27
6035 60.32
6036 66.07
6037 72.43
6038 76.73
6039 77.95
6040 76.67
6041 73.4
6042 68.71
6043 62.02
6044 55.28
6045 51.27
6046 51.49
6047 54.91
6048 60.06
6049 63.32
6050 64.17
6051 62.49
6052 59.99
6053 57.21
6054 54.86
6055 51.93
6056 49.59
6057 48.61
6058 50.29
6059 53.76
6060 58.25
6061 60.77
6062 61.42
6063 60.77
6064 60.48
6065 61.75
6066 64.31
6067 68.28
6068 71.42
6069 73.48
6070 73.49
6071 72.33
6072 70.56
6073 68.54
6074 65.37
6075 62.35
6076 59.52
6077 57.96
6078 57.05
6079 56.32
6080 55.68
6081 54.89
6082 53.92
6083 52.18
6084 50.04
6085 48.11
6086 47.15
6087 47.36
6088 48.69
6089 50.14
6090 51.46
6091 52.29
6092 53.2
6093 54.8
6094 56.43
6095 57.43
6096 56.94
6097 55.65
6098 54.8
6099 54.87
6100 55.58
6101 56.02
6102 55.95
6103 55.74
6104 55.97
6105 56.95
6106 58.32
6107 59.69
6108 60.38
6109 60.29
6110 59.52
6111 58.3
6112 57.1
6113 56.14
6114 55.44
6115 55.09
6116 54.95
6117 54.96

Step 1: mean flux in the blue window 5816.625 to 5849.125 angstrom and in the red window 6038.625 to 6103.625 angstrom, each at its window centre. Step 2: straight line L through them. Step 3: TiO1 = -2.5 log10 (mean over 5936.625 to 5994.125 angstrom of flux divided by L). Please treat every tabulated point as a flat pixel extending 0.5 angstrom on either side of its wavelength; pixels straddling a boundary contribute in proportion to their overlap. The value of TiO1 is 0.10 mag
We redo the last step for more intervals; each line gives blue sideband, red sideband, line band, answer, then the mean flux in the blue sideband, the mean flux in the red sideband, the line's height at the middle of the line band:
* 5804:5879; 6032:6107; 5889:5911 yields 0.16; 57.1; 59.1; 57.6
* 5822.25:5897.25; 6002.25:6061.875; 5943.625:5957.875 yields 0.02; 54.2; 57.9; 56.2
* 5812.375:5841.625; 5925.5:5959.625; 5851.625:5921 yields 0.10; 58.5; 56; 57.2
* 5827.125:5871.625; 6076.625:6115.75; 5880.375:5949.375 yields 0.03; 56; 55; 55.7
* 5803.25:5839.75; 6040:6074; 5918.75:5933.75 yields 0.01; 59.5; 61.5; 60.4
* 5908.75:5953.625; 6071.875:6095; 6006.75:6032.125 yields 0.03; 57.5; 55.2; 56.2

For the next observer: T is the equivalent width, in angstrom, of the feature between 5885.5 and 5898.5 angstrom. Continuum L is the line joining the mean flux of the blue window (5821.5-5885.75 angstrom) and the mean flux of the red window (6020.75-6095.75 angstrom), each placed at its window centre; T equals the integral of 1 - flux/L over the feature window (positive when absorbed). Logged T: 2.4 angstrom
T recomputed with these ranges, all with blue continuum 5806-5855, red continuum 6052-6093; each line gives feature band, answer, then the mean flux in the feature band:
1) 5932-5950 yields 0.6 angstrom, 56.7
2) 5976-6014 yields 1.1 angstrom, 56.6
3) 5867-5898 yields 4.6 angstrom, 50.2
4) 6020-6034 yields 0.8 angstrom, 54.9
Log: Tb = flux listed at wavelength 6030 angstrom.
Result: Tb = 57.62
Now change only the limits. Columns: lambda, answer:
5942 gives 55.81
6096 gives 56.94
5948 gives 58.36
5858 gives 48.57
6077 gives 57.96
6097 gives 55.65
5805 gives 62.79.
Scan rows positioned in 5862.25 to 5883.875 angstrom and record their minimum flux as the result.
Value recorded 47.66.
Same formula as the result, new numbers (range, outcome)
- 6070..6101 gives 47.15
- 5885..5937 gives 44.64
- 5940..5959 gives 52.11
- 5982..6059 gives 48.61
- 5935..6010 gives 39.23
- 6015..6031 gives 51.83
